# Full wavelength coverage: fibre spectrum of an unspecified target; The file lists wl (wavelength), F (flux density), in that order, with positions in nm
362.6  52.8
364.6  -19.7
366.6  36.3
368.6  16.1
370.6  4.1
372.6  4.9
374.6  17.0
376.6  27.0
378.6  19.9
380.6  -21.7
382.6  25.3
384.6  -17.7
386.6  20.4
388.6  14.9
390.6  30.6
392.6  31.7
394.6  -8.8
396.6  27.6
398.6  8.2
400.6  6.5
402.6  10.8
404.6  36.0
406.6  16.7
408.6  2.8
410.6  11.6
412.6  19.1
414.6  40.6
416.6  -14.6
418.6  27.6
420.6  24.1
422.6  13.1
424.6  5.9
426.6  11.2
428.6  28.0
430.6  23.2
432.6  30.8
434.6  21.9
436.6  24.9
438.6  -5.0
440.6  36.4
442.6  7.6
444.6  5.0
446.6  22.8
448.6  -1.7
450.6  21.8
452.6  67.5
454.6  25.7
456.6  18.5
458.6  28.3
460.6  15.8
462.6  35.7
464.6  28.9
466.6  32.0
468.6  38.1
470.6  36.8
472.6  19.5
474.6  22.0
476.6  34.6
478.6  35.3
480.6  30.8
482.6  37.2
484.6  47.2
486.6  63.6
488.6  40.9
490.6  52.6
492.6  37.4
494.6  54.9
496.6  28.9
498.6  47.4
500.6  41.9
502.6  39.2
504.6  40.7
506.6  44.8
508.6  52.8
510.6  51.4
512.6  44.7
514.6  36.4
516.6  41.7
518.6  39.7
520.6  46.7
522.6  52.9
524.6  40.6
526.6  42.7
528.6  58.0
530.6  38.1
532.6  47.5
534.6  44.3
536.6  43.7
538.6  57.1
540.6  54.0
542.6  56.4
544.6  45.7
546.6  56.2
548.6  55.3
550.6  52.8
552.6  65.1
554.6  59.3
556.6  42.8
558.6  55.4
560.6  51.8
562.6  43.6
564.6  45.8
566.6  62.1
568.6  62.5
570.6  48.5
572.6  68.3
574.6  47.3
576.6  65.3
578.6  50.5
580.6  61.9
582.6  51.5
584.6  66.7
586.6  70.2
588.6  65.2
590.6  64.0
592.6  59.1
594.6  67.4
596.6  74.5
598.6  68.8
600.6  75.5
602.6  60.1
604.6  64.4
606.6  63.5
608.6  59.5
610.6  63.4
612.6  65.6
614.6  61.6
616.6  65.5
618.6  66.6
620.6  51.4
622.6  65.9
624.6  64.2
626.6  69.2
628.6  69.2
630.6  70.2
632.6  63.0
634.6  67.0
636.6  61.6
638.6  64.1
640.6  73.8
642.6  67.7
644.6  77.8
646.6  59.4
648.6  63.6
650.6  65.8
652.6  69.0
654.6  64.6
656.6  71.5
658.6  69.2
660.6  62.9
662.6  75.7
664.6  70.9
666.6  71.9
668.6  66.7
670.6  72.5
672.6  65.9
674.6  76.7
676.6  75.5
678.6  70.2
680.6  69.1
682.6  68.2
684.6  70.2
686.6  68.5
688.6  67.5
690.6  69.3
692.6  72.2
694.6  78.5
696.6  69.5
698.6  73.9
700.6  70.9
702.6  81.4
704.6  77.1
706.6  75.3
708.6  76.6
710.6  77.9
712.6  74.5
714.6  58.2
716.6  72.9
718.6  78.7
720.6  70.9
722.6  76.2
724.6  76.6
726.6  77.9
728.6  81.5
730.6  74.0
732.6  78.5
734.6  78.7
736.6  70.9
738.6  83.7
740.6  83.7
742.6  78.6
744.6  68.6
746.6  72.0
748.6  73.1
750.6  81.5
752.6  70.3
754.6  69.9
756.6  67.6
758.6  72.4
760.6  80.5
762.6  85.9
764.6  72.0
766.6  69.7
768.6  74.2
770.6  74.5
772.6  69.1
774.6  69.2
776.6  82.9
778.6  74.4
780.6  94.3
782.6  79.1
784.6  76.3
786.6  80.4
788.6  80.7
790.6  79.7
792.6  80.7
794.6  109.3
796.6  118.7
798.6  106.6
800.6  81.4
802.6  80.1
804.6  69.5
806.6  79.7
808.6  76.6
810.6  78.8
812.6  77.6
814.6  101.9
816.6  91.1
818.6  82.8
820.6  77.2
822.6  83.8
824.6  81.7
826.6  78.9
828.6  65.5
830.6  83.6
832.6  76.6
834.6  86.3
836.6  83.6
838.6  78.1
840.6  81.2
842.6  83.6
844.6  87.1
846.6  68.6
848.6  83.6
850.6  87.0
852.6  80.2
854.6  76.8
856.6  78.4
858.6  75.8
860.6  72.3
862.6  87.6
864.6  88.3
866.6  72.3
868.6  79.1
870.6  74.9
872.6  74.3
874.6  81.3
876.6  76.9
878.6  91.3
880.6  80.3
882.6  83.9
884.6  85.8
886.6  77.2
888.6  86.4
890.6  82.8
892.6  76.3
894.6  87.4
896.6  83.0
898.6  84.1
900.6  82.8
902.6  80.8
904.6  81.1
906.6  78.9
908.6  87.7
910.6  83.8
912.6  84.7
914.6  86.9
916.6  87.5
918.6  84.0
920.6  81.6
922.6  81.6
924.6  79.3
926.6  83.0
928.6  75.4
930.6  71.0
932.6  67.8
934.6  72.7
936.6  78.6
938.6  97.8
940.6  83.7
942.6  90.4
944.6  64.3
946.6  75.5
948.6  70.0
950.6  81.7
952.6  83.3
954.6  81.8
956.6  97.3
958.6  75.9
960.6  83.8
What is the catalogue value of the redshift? 0.21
